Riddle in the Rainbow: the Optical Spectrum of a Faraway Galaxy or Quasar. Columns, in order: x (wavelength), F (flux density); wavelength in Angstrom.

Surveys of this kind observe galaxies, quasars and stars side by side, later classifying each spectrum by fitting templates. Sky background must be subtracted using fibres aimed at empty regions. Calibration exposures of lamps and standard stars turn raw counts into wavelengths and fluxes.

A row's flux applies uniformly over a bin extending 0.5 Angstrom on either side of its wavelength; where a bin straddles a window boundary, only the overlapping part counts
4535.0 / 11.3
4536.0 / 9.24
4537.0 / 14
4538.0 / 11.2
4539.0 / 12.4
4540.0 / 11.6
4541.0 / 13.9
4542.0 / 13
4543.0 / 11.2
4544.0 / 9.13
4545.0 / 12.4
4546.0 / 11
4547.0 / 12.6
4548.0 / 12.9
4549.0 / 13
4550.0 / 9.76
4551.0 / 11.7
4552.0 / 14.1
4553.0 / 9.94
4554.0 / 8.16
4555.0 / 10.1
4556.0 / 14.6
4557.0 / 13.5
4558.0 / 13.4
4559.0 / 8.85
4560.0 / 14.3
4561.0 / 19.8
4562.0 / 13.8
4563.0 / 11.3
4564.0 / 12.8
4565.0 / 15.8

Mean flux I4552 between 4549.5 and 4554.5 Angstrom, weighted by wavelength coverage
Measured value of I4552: 10.7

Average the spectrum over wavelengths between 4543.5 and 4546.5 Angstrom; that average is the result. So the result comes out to 10.8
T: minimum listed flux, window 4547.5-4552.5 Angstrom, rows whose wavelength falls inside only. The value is 9.76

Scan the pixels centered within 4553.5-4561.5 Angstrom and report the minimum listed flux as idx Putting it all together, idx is 8.16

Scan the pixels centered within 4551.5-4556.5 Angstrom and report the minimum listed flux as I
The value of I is 8.16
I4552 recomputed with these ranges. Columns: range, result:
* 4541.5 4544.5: 11.1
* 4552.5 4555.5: 9.4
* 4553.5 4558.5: 12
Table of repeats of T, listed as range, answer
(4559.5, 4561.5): 14.3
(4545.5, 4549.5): 11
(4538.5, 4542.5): 11.6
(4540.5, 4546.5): 9.13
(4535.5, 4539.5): 9.24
